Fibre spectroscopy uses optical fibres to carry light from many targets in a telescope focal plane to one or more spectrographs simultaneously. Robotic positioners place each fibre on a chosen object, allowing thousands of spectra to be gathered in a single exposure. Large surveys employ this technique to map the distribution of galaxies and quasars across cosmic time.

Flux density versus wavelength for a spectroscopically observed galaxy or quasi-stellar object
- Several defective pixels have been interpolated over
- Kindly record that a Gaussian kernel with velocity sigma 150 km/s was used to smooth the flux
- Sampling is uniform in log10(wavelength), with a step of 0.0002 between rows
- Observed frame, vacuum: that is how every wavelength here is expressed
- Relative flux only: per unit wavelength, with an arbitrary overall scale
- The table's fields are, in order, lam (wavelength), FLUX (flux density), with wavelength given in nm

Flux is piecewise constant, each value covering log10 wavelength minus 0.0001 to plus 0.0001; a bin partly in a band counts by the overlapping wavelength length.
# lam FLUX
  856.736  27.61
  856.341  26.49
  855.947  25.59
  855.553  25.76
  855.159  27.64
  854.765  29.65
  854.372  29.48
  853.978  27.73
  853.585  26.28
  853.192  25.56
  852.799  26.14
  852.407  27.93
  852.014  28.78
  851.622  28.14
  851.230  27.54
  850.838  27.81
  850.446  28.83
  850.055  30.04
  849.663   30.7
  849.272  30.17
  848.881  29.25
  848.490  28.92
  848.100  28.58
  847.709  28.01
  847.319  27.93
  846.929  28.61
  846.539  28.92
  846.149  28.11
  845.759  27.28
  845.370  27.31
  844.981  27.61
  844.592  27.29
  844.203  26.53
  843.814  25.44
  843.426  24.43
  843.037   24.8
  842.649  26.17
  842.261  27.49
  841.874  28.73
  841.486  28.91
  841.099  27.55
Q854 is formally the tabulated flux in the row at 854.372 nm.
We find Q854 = 29.48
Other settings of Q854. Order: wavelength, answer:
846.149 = 28.11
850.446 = 28.83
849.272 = 30.17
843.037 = 24.8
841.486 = 28.91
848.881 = 29.25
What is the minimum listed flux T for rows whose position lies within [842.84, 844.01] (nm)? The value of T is 24.43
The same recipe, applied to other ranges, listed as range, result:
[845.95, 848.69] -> 27.93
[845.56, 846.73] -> 27.28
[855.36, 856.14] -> 25.59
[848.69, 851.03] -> 27.81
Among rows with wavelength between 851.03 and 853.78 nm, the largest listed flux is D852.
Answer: 28.78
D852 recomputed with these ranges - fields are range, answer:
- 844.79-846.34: 28.11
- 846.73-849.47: 30.17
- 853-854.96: 29.65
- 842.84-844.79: 27.29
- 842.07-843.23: 27.49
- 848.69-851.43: 30.7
